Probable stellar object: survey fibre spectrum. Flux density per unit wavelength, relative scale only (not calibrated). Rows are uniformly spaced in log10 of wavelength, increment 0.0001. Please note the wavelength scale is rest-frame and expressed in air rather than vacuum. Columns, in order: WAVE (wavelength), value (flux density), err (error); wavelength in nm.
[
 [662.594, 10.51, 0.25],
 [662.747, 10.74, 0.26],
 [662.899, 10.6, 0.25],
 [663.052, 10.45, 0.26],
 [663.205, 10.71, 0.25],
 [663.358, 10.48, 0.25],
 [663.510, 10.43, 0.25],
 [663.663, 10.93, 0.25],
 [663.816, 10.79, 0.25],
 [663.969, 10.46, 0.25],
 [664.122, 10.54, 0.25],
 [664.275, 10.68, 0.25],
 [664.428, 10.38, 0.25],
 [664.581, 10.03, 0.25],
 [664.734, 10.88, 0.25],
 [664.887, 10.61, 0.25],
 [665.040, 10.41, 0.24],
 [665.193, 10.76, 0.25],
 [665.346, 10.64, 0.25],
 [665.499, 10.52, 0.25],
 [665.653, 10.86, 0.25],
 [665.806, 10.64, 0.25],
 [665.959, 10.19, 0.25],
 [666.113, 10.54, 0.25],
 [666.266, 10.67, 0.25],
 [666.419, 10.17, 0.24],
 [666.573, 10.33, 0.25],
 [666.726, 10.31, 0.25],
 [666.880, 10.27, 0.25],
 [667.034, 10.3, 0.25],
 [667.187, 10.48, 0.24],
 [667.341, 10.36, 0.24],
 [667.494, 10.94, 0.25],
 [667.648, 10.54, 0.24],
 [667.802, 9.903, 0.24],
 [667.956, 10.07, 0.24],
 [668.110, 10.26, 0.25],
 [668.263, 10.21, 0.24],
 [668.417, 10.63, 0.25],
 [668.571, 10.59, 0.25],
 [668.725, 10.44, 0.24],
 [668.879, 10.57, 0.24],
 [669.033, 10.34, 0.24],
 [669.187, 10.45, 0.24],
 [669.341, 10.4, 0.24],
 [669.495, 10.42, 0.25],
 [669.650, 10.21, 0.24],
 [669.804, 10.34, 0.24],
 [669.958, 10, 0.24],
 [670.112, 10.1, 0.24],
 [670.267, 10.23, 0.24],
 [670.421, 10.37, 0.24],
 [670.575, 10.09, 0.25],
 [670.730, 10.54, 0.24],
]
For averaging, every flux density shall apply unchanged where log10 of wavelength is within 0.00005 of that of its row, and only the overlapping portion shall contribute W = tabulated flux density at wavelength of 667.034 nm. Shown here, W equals 10.3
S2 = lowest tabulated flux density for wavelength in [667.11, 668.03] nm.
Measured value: 9.903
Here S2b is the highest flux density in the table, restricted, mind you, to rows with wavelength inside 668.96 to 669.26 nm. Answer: 10.45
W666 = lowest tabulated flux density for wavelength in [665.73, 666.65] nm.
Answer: 10.17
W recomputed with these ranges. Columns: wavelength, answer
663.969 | 10.46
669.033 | 10.34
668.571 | 10.59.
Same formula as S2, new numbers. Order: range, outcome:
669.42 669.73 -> 10.21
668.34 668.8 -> 10.44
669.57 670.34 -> 10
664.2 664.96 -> 10.03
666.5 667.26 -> 10.27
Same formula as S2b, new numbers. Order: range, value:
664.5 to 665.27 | 10.88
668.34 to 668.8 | 10.63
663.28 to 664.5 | 10.93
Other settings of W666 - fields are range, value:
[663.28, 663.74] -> 10.43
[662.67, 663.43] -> 10.45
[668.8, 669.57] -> 10.34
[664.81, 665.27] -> 10.41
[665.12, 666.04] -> 10.19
